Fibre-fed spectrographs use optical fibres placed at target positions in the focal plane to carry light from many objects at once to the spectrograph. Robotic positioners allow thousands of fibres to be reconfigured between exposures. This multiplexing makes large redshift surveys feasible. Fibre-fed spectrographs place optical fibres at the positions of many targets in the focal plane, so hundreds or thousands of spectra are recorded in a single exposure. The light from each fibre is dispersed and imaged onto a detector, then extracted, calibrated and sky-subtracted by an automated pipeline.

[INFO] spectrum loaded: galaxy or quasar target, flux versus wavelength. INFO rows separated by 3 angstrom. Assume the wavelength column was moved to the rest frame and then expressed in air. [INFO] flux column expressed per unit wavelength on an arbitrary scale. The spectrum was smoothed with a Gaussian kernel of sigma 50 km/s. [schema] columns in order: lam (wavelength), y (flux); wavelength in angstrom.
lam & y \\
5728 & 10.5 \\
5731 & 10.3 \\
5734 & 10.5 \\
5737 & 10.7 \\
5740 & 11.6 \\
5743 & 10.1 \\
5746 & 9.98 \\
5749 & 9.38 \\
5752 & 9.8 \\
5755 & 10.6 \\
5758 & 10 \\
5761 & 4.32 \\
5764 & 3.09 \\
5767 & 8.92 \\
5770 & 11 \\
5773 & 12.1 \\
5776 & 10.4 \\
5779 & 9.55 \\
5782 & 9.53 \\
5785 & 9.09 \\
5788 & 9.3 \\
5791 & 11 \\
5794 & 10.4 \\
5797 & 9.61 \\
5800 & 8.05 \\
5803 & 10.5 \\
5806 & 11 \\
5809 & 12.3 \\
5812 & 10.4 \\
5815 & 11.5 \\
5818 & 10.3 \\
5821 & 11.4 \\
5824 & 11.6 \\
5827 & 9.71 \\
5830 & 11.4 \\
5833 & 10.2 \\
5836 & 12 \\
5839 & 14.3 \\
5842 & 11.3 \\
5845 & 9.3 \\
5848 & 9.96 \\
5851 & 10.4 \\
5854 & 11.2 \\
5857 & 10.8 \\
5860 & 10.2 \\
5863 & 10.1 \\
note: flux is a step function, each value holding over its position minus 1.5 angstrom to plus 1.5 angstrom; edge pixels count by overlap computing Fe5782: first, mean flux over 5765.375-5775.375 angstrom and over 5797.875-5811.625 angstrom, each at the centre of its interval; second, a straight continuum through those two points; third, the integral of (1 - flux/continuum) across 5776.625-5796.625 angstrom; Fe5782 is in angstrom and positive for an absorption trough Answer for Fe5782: 1.27 angstrom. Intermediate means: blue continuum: 10.6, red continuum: 10.4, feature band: 9.83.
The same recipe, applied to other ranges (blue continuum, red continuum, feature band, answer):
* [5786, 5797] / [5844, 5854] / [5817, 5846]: -3.13 angstrom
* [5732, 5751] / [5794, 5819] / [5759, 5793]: 4.70 angstrom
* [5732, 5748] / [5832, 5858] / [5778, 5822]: 2.38 angstrom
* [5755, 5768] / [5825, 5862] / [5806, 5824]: -3.18 angstrom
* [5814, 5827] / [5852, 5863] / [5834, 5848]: -0.87 angstrom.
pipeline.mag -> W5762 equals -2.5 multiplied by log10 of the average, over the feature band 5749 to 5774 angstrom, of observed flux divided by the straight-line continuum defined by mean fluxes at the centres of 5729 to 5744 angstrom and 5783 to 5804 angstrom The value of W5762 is 0.175 mag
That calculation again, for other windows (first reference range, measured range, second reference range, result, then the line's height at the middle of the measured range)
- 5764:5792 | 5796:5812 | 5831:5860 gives -0.01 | 10.2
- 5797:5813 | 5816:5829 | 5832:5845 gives 0.03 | 11.1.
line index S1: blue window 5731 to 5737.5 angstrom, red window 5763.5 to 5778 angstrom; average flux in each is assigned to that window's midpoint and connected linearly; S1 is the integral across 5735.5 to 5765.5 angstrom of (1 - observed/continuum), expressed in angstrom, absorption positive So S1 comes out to 3.5 angstrom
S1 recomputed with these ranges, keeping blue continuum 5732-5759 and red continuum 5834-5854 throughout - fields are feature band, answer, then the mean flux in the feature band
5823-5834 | 0.3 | 10.7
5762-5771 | 2.7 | 7.3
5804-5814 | -0.3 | 11.2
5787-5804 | 1.5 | 9.8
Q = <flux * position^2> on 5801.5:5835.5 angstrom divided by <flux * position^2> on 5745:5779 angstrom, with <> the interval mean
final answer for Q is 1.23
